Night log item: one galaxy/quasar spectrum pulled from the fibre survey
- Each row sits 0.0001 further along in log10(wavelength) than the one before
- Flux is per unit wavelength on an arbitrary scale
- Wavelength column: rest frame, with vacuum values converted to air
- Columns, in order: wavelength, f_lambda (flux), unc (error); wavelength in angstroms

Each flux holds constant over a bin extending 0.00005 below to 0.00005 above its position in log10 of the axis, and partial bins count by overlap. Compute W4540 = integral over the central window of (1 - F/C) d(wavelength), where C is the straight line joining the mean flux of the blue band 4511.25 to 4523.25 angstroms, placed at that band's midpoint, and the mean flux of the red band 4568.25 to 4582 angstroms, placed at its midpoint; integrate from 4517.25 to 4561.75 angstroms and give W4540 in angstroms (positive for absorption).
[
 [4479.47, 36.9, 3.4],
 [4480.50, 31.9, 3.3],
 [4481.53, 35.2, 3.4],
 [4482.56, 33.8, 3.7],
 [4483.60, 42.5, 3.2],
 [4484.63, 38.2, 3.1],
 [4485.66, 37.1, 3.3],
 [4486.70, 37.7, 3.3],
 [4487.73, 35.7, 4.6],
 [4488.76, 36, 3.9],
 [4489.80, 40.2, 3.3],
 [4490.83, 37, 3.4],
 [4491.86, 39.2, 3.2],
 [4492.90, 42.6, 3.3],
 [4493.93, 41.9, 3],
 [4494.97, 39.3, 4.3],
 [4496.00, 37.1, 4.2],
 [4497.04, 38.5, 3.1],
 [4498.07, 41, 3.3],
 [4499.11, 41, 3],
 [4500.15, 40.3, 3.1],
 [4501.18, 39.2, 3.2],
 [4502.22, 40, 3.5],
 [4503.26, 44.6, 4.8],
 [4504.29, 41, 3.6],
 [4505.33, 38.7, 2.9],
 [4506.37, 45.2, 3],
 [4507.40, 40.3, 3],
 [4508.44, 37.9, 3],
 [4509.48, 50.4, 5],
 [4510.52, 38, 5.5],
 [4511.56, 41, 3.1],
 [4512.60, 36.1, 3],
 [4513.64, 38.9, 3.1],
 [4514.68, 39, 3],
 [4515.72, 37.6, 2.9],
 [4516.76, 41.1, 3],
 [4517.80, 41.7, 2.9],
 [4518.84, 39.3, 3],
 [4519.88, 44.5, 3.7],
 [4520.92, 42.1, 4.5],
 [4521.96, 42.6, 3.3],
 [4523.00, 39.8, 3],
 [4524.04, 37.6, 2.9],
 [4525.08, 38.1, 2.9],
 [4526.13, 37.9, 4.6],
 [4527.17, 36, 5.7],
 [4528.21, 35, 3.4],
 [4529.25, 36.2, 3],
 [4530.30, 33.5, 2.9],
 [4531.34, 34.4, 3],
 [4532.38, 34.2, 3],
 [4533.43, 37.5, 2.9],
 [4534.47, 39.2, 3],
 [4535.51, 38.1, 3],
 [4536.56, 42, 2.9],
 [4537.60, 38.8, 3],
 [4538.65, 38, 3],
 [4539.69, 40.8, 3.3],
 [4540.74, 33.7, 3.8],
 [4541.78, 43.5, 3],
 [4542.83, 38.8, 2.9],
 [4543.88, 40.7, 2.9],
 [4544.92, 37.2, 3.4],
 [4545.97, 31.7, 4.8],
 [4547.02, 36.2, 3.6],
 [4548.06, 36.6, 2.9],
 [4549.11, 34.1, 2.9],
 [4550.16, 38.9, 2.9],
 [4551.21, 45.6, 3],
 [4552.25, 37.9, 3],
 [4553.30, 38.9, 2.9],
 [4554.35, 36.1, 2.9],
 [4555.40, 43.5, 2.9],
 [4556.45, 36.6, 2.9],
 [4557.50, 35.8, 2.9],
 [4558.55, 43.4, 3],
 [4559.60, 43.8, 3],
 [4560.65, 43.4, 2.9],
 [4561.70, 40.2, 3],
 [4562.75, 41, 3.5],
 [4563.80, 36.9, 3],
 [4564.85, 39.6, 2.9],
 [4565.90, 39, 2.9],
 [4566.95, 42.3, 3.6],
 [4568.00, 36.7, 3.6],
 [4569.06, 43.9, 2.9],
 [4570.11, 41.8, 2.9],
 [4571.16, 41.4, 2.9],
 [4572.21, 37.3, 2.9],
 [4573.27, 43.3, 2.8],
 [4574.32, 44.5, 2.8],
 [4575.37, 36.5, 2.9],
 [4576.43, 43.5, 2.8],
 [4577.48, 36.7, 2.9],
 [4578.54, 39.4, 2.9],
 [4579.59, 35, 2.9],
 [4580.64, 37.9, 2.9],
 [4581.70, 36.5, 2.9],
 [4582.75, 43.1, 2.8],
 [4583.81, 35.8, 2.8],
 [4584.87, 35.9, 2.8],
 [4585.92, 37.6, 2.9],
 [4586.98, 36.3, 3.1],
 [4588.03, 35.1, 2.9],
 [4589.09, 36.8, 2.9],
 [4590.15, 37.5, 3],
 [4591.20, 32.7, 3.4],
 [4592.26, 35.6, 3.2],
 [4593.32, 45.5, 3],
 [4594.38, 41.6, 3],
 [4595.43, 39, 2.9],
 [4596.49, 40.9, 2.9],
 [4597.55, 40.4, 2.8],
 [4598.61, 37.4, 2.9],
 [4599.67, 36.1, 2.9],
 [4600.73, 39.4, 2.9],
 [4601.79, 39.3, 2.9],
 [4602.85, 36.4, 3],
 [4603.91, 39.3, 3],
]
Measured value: 1.6 angstroms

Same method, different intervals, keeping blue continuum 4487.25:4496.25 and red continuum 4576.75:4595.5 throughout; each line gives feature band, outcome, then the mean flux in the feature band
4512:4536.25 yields 0.1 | 38.3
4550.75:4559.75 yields -0.4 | 40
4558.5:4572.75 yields -1.0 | 40.7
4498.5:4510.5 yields -0.9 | 41.5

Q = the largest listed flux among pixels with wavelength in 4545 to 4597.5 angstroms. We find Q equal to 45.6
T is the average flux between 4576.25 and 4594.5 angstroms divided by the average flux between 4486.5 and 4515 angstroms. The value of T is 0.94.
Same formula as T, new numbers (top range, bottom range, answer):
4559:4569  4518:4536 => 1.06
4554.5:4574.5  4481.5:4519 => 1.02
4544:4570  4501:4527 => 0.97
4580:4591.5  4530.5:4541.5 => 0.98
